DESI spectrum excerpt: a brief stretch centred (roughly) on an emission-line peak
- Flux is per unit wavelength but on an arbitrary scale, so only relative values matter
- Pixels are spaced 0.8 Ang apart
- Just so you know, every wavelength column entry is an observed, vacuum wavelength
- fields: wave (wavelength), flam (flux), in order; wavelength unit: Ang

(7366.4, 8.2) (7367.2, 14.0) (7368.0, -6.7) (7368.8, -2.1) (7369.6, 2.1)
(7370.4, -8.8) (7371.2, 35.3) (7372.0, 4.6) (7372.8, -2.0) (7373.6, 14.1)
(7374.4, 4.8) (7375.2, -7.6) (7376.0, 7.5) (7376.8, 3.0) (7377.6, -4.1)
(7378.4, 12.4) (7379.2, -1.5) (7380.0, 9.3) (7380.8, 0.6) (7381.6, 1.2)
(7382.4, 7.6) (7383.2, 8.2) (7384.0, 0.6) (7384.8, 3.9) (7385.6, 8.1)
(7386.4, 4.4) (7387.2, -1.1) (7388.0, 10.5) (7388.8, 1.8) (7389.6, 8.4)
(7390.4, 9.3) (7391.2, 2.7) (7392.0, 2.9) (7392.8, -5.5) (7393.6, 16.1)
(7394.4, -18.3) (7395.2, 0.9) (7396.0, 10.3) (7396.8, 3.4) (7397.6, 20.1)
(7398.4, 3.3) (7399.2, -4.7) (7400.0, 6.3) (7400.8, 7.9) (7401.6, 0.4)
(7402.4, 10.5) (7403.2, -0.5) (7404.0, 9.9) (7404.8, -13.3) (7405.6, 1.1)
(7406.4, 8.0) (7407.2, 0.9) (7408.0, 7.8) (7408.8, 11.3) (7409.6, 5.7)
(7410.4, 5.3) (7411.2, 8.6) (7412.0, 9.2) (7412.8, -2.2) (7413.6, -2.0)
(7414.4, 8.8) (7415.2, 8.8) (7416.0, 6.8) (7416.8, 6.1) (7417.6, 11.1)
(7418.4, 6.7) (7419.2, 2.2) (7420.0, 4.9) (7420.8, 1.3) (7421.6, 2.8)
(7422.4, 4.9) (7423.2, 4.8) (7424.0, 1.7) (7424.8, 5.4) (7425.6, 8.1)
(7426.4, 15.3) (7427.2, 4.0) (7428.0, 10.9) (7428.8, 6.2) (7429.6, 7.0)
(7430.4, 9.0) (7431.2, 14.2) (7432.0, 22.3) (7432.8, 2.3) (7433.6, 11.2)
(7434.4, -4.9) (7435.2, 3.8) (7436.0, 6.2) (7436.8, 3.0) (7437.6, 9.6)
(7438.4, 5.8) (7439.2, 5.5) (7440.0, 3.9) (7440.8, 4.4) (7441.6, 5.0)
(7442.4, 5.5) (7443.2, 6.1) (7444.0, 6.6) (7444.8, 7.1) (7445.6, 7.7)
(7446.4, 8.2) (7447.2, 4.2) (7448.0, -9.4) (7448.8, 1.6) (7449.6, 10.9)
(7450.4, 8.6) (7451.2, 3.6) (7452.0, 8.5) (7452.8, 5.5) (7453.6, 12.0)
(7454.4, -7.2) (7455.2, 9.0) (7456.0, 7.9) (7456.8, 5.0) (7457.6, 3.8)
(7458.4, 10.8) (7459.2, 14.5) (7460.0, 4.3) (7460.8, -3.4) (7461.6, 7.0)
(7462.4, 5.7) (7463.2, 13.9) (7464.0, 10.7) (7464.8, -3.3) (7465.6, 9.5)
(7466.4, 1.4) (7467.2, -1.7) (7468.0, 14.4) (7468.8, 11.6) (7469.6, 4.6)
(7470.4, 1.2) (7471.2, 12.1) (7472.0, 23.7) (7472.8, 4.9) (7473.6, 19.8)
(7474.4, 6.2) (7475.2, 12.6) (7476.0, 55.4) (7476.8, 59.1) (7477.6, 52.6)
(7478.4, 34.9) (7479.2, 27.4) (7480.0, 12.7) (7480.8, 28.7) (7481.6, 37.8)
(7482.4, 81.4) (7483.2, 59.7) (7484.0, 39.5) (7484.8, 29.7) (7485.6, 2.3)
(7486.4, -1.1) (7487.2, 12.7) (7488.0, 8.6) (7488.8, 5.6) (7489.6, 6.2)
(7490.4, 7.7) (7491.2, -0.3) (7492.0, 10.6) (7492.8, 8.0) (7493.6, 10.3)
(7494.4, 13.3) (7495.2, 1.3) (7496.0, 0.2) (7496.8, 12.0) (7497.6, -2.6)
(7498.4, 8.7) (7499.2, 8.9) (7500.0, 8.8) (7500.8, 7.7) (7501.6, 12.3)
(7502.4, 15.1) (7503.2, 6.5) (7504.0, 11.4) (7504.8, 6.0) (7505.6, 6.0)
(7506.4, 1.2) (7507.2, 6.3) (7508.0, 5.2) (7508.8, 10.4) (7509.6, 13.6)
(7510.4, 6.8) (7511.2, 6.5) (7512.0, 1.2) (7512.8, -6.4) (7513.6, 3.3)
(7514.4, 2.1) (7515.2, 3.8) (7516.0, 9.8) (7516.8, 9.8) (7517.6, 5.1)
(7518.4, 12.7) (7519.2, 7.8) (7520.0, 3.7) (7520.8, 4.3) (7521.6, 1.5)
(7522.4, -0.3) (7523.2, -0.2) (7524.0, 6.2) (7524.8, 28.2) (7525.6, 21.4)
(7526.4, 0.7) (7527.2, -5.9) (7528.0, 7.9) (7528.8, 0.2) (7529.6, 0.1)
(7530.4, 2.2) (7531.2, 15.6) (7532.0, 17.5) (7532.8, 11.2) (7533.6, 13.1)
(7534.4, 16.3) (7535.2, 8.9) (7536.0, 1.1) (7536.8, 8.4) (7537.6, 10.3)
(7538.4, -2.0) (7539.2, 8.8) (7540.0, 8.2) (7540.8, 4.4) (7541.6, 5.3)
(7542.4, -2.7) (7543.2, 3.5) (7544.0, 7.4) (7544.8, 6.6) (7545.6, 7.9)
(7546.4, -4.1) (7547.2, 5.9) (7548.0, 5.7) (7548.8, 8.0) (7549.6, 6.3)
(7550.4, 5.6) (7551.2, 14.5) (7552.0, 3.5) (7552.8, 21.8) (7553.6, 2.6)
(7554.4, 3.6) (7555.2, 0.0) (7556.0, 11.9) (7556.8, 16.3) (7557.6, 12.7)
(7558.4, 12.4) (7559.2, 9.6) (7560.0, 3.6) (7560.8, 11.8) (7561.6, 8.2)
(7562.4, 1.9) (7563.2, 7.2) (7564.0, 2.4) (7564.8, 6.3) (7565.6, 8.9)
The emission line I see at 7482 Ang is [O II]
